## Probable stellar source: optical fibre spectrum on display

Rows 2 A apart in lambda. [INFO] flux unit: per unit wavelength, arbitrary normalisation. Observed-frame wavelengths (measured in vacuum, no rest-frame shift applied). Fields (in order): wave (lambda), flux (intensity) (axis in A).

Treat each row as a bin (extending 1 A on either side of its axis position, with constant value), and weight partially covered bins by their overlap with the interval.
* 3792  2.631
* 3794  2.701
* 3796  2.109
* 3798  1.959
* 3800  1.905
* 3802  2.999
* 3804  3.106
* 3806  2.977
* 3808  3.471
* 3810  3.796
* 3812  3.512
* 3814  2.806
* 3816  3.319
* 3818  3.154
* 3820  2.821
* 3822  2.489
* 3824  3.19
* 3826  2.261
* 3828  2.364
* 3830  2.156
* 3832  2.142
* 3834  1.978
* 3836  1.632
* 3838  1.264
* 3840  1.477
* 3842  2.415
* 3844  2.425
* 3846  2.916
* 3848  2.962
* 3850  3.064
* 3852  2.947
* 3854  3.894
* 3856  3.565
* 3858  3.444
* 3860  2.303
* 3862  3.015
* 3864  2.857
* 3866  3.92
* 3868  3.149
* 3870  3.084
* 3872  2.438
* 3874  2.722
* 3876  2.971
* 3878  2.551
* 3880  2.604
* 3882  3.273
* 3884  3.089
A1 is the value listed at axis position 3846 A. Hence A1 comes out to 2.916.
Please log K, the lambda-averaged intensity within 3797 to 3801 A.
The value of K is 1.93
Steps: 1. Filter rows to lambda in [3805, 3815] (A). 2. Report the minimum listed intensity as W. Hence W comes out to 2.806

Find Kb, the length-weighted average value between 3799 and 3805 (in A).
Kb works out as 2.67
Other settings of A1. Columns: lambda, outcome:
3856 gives 3.565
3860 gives 2.303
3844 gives 2.425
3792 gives 2.631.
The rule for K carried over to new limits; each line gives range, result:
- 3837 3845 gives 1.9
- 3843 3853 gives 2.86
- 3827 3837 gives 2.05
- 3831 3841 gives 1.7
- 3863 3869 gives 3.31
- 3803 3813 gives 3.37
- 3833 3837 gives 1.8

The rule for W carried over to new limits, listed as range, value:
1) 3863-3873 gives 2.438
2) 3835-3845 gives 1.264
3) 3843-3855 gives 2.425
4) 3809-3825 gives 2.489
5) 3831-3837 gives 1.632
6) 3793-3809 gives 1.905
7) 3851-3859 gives 2.947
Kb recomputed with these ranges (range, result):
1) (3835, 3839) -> 1.45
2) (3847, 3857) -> 3.29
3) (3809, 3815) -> 3.37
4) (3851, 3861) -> 3.23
